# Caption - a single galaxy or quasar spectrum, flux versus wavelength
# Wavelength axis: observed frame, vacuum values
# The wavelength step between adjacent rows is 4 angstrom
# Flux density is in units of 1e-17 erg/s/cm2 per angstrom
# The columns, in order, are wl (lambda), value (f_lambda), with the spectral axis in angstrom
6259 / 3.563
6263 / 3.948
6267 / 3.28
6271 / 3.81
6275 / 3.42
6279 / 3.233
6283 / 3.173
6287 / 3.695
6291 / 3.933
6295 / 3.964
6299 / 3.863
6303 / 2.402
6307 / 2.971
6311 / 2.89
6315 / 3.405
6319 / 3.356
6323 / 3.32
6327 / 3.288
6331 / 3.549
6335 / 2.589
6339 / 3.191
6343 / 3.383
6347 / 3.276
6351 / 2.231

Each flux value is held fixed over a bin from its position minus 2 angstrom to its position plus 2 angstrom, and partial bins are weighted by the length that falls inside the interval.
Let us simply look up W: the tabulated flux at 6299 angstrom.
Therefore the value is 3.863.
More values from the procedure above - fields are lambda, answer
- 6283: 3.173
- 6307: 2.971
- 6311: 2.89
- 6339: 3.191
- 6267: 3.28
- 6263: 3.948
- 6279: 3.233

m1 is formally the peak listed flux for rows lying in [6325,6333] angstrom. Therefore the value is 3.549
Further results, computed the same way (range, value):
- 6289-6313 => 3.964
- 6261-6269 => 3.948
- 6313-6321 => 3.405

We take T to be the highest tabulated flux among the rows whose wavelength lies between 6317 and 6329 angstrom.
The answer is 3.356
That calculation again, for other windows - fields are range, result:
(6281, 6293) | 3.933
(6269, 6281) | 3.81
